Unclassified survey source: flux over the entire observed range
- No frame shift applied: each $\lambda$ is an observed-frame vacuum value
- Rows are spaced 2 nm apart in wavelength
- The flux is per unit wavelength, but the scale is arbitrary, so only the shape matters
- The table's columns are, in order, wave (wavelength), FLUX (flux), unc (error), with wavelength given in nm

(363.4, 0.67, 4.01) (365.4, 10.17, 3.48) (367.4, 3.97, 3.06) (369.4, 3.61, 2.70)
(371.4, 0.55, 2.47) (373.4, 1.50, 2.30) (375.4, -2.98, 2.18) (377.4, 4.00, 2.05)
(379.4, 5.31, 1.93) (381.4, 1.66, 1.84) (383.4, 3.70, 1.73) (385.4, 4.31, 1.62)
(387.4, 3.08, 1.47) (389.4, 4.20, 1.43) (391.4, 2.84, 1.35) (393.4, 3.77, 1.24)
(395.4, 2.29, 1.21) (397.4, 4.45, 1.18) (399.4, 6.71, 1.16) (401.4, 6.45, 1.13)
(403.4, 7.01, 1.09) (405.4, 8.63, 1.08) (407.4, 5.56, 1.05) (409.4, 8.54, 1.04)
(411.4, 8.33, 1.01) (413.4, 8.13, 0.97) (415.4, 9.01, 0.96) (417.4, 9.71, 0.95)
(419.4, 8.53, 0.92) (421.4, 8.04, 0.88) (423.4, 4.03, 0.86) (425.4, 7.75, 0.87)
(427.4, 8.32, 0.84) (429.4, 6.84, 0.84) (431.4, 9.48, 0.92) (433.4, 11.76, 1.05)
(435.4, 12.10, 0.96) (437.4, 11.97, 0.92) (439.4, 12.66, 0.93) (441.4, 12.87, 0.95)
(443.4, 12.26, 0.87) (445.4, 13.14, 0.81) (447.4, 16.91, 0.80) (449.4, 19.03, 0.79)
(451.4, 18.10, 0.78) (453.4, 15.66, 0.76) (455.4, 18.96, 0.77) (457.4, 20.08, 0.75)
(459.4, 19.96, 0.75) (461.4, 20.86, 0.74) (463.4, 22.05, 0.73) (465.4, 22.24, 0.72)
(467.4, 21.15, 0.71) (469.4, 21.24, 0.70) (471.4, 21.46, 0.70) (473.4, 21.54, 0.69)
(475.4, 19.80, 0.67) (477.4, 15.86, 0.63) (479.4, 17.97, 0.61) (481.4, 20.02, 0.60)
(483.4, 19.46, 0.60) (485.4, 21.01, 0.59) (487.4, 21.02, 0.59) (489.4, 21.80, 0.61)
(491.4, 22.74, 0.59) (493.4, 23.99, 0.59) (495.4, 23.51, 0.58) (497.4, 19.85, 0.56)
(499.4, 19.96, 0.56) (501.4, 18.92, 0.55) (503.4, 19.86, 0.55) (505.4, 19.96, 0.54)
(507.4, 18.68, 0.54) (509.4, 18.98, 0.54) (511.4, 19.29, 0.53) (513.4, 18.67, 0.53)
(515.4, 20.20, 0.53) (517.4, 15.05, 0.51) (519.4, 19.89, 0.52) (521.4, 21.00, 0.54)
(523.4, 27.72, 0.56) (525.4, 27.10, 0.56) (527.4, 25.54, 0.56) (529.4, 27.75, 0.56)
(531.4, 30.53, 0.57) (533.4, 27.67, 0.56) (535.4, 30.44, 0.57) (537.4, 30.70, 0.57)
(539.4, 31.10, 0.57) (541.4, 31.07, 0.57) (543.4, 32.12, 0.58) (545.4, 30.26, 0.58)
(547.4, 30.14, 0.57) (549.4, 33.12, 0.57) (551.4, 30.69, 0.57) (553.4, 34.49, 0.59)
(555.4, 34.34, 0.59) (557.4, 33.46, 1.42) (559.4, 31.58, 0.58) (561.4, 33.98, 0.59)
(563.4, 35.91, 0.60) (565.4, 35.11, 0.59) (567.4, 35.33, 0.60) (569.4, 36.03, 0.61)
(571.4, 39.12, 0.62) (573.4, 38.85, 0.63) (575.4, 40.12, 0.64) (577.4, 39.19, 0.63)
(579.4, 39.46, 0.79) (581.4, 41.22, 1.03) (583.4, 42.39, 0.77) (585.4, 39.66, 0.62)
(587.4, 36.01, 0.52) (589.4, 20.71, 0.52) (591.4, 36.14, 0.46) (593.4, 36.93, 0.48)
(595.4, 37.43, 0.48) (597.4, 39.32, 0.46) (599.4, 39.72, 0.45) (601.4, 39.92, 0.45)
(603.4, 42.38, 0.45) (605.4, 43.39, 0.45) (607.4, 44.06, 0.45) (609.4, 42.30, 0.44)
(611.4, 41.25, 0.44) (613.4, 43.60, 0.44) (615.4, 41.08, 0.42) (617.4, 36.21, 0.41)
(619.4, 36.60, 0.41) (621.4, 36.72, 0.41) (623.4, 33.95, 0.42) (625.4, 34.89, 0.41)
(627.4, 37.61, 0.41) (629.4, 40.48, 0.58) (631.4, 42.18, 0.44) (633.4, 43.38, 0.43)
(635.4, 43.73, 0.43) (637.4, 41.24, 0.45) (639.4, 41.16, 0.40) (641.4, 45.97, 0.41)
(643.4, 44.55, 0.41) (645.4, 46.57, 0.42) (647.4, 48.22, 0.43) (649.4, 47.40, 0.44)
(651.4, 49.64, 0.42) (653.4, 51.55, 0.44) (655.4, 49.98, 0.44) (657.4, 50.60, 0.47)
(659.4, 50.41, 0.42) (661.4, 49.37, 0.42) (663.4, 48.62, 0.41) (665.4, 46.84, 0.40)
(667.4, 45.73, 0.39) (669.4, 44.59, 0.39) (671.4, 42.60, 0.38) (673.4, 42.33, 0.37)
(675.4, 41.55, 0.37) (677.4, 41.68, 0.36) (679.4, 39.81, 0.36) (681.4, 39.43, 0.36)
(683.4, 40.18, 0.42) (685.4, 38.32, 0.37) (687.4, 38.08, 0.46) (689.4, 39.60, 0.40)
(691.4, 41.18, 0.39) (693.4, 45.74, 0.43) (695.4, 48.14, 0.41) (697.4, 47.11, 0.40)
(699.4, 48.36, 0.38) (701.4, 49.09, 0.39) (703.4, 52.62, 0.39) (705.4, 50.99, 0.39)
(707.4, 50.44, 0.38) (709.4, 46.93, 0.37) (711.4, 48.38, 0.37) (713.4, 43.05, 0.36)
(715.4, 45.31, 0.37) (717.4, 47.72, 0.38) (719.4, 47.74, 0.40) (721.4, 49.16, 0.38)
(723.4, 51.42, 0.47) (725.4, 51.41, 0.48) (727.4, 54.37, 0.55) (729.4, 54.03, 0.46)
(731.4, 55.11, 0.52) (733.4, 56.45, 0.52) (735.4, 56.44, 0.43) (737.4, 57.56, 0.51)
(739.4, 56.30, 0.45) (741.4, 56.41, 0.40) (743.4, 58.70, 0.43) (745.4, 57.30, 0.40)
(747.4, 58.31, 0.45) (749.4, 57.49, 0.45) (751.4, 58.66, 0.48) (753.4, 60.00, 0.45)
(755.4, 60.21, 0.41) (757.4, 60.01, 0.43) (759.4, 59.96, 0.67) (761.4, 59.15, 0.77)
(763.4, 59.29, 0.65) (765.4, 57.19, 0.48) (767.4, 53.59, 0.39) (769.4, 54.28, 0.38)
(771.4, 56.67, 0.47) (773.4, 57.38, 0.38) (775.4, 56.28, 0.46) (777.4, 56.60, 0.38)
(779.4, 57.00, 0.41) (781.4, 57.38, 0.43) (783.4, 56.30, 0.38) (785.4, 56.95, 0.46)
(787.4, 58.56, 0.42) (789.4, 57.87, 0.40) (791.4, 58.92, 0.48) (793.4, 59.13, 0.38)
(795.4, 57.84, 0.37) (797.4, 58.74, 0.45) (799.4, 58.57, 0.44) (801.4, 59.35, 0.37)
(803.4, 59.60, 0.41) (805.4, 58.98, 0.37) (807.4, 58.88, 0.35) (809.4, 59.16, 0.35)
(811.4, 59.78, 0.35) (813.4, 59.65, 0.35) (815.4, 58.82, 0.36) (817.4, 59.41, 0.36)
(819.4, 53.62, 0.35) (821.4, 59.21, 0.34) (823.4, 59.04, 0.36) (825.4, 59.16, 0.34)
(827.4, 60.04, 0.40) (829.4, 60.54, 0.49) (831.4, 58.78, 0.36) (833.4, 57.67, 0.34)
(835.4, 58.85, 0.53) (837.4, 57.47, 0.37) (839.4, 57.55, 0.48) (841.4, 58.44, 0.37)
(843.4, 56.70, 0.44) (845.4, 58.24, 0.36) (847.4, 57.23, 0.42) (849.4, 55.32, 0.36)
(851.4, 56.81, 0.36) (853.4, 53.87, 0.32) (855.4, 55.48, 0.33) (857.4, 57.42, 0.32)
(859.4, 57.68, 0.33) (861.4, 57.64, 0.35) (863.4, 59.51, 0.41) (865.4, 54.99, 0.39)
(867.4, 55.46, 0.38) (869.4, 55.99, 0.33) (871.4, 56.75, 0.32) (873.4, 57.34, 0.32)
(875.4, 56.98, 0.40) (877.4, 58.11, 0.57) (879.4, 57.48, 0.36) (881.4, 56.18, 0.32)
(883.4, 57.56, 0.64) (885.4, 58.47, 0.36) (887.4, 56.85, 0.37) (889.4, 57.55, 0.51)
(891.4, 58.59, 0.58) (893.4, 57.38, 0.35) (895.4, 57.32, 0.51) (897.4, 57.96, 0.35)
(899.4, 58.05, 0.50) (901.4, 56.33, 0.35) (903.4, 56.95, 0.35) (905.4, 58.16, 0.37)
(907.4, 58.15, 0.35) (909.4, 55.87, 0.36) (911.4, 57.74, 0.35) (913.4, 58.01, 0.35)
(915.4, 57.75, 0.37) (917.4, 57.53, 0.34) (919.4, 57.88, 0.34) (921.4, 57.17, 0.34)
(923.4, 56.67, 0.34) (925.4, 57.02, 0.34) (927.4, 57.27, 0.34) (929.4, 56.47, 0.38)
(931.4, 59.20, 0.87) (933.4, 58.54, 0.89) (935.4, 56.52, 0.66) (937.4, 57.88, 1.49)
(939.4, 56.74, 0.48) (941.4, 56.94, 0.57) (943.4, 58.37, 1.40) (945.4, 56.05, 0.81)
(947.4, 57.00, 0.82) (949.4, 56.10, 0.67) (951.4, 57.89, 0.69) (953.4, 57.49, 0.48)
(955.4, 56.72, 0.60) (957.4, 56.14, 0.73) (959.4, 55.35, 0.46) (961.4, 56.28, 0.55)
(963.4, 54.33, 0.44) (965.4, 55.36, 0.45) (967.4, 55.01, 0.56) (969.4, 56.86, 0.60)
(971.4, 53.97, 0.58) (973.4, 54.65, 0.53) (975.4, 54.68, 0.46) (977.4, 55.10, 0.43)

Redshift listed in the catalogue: 0.000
